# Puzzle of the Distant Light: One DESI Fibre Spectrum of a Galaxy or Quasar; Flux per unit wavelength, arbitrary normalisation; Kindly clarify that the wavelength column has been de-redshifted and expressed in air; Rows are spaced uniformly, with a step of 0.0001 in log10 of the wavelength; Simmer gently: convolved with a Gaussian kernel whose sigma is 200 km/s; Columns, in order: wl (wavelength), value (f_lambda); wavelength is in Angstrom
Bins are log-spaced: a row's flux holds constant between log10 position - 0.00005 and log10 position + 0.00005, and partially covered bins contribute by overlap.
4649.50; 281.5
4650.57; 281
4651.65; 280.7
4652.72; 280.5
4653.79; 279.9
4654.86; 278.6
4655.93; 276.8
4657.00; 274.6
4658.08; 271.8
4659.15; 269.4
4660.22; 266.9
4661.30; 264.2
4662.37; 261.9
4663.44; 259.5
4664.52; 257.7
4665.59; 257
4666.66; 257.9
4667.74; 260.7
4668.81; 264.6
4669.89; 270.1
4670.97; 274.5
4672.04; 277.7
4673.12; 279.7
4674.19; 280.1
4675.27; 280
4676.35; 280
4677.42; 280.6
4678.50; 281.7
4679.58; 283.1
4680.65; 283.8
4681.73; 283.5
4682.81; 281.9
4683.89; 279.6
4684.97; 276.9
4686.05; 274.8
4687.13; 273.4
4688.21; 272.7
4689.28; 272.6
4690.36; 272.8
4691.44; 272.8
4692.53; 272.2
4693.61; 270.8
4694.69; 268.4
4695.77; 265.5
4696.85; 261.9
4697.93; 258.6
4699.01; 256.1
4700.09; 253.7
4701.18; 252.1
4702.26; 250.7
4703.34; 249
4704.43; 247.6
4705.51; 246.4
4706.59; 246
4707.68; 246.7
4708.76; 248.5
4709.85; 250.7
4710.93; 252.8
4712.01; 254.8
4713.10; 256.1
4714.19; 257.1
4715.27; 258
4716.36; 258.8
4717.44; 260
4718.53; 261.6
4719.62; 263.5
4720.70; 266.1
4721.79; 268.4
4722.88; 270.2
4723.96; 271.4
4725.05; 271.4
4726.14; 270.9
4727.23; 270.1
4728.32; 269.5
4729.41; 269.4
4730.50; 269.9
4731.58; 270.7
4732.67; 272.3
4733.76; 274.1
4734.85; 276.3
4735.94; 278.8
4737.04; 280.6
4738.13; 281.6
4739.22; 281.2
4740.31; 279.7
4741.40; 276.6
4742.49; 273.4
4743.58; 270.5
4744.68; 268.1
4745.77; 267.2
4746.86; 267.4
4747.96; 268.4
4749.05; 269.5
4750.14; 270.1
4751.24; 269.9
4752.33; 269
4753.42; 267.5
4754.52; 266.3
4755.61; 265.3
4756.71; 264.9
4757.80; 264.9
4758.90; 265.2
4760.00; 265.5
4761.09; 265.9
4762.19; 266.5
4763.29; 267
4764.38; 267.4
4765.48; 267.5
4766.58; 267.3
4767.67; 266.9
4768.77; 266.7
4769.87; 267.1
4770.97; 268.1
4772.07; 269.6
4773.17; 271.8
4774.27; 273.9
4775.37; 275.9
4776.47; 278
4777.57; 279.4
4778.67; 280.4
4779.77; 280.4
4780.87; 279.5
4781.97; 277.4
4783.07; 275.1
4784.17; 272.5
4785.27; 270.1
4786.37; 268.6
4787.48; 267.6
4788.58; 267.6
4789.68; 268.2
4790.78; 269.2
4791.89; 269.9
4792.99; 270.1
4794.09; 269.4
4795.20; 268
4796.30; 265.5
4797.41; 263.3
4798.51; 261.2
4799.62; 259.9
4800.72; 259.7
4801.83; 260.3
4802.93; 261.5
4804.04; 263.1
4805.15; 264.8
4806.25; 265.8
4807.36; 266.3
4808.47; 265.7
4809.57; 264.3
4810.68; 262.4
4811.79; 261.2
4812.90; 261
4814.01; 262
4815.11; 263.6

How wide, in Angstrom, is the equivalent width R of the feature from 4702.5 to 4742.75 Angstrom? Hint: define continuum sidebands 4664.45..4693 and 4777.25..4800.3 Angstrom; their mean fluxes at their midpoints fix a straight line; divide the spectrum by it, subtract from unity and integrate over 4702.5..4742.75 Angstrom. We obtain 1.2 Angstrom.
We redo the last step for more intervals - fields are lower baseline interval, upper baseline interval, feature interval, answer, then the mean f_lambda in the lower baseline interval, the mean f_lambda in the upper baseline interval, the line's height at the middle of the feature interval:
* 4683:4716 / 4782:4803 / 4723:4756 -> -1.0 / 261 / 267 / 264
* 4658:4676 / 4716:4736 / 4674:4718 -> 0.6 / 268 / 269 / 268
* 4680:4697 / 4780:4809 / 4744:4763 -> 0.2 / 274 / 267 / 270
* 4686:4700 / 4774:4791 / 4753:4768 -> 0.4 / 268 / 274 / 273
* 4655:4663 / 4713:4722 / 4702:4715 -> 0.6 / 270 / 261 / 262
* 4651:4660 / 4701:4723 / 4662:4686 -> -0.4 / 276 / 255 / 269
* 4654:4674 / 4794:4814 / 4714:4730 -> 0.0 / 268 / 263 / 266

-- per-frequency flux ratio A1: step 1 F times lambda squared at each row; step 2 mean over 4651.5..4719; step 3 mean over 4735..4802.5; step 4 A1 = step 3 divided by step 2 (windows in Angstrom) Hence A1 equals 1.05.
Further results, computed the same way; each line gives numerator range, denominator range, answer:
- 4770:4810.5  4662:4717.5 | 1.06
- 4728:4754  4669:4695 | 1.01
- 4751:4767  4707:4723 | 1.05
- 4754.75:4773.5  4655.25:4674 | 1.04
